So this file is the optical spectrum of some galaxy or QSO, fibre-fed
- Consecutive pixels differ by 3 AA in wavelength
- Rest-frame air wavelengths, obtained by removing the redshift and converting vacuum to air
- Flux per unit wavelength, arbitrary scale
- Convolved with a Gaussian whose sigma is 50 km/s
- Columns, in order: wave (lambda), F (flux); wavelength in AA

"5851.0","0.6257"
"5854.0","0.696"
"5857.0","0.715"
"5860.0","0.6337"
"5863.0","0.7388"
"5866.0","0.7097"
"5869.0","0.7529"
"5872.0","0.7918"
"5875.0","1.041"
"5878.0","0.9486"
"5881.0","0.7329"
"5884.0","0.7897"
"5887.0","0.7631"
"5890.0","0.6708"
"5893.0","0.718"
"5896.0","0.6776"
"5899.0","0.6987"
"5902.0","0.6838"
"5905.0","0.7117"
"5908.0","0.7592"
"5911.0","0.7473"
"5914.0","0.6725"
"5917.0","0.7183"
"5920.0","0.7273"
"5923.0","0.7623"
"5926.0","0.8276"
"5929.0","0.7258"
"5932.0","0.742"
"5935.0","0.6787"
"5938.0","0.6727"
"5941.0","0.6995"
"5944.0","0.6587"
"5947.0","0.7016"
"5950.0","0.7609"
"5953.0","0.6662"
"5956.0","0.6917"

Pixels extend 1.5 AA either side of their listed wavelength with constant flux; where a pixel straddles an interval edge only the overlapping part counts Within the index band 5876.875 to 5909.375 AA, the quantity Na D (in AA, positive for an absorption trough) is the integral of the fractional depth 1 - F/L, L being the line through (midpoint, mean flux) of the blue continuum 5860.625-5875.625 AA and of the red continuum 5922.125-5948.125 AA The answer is 0.87 AA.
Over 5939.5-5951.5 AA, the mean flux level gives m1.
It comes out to 0.705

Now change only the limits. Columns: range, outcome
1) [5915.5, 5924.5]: 0.736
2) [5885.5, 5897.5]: 0.707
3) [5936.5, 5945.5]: 0.677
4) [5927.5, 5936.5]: 0.715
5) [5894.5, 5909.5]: 0.706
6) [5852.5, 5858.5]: 0.706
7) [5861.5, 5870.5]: 0.734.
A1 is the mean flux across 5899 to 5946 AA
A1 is 0.718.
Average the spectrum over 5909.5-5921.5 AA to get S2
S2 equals 0.716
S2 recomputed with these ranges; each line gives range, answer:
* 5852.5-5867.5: 0.699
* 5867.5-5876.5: 0.862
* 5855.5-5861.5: 0.674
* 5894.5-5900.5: 0.688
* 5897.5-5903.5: 0.691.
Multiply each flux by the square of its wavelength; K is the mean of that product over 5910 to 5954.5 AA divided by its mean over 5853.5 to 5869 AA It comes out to 1.04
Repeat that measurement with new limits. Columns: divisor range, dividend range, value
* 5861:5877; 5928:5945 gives 0.88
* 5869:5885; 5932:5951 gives 0.84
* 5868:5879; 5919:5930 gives 0.88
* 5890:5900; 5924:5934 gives 1.11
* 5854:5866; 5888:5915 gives 1.03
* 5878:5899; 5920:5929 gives 1.06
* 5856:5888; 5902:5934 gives 0.95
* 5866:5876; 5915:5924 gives 0.90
